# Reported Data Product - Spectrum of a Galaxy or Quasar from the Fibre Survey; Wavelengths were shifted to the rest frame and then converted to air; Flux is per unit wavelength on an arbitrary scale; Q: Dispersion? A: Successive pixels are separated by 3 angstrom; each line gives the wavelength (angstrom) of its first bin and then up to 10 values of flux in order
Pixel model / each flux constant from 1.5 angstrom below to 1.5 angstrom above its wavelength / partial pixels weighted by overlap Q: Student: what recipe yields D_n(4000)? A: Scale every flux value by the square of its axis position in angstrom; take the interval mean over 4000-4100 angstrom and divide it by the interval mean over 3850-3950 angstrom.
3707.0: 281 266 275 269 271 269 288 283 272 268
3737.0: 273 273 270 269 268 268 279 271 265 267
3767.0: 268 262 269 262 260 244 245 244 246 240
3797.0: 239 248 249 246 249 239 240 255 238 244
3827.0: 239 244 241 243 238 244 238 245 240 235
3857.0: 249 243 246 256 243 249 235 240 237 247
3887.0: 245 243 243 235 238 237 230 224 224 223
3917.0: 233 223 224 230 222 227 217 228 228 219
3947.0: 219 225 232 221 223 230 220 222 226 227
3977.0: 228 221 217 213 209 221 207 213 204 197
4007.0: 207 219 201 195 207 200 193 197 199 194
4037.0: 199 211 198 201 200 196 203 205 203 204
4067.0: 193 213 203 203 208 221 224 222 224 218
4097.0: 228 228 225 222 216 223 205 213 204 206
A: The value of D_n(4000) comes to 0.95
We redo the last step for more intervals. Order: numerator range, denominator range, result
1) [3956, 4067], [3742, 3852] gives 0.92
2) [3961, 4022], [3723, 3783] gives 0.90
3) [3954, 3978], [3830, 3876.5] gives 0.98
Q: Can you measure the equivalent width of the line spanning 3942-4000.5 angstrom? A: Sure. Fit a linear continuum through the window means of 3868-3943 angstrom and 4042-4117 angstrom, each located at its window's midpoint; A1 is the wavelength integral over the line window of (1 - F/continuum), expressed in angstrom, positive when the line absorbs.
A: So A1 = 1.1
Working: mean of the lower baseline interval 233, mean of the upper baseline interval 212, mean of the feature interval 220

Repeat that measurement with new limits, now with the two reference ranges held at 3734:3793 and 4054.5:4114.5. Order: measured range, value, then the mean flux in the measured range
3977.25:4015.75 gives 2.9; 211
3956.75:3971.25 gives 0.5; 224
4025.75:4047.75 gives 2.2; 200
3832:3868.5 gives 1.0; 243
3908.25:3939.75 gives 1.8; 225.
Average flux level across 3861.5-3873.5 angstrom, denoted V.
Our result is 248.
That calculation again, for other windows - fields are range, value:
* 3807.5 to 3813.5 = 244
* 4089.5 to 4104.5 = 225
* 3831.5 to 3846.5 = 241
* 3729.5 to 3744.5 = 271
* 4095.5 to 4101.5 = 228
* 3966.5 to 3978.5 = 226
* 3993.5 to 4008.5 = 206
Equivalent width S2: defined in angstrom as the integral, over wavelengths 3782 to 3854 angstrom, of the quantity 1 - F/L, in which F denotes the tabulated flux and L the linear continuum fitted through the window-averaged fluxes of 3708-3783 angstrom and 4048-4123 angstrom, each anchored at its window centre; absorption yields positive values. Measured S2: 4.0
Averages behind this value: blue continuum 269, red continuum 212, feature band 243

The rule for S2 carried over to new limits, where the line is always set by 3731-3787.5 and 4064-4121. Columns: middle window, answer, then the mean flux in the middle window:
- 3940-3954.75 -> 0.8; 224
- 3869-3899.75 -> 0.7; 241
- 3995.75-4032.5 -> 4.0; 203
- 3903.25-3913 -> 0.7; 226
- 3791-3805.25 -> 0.8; 244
